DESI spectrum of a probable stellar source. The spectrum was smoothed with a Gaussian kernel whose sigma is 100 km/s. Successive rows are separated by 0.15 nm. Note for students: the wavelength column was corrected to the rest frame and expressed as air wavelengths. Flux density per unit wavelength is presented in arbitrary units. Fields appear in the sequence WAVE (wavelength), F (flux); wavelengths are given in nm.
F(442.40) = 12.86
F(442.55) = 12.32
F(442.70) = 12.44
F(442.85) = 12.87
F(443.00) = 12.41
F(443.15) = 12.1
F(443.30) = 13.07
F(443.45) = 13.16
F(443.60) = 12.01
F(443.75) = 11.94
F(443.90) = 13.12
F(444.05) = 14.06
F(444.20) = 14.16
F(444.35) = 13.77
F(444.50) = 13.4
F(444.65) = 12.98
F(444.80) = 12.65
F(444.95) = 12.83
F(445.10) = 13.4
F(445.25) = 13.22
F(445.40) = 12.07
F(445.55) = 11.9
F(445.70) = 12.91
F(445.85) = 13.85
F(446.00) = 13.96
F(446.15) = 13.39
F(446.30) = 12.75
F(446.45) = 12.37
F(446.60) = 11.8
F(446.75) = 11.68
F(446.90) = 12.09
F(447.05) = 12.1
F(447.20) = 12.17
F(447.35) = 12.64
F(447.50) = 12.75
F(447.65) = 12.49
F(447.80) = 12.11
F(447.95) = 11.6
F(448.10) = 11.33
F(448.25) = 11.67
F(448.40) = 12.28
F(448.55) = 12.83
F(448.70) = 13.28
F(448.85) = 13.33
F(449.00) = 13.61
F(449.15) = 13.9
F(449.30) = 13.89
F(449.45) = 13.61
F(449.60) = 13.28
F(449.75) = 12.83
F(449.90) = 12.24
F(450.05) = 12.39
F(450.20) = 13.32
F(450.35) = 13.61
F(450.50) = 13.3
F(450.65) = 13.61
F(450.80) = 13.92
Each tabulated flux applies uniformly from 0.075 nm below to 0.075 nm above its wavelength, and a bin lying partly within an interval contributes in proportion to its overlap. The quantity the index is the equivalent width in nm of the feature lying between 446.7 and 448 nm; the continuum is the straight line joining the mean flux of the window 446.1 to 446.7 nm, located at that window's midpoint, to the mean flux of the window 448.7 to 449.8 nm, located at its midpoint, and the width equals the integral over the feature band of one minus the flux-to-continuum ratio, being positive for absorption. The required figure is 0.064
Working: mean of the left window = 12.5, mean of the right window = 13.5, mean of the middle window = 12.2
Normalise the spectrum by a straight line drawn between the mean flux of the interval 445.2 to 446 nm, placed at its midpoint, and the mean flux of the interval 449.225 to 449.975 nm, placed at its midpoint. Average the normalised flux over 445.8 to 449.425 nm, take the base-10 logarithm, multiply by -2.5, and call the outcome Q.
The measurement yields 0.03 mag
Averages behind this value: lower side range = 12.9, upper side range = 13.2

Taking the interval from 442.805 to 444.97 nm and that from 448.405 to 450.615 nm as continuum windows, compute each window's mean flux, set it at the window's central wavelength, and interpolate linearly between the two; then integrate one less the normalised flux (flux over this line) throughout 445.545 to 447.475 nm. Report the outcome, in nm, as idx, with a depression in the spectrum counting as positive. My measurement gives 0.07 nm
